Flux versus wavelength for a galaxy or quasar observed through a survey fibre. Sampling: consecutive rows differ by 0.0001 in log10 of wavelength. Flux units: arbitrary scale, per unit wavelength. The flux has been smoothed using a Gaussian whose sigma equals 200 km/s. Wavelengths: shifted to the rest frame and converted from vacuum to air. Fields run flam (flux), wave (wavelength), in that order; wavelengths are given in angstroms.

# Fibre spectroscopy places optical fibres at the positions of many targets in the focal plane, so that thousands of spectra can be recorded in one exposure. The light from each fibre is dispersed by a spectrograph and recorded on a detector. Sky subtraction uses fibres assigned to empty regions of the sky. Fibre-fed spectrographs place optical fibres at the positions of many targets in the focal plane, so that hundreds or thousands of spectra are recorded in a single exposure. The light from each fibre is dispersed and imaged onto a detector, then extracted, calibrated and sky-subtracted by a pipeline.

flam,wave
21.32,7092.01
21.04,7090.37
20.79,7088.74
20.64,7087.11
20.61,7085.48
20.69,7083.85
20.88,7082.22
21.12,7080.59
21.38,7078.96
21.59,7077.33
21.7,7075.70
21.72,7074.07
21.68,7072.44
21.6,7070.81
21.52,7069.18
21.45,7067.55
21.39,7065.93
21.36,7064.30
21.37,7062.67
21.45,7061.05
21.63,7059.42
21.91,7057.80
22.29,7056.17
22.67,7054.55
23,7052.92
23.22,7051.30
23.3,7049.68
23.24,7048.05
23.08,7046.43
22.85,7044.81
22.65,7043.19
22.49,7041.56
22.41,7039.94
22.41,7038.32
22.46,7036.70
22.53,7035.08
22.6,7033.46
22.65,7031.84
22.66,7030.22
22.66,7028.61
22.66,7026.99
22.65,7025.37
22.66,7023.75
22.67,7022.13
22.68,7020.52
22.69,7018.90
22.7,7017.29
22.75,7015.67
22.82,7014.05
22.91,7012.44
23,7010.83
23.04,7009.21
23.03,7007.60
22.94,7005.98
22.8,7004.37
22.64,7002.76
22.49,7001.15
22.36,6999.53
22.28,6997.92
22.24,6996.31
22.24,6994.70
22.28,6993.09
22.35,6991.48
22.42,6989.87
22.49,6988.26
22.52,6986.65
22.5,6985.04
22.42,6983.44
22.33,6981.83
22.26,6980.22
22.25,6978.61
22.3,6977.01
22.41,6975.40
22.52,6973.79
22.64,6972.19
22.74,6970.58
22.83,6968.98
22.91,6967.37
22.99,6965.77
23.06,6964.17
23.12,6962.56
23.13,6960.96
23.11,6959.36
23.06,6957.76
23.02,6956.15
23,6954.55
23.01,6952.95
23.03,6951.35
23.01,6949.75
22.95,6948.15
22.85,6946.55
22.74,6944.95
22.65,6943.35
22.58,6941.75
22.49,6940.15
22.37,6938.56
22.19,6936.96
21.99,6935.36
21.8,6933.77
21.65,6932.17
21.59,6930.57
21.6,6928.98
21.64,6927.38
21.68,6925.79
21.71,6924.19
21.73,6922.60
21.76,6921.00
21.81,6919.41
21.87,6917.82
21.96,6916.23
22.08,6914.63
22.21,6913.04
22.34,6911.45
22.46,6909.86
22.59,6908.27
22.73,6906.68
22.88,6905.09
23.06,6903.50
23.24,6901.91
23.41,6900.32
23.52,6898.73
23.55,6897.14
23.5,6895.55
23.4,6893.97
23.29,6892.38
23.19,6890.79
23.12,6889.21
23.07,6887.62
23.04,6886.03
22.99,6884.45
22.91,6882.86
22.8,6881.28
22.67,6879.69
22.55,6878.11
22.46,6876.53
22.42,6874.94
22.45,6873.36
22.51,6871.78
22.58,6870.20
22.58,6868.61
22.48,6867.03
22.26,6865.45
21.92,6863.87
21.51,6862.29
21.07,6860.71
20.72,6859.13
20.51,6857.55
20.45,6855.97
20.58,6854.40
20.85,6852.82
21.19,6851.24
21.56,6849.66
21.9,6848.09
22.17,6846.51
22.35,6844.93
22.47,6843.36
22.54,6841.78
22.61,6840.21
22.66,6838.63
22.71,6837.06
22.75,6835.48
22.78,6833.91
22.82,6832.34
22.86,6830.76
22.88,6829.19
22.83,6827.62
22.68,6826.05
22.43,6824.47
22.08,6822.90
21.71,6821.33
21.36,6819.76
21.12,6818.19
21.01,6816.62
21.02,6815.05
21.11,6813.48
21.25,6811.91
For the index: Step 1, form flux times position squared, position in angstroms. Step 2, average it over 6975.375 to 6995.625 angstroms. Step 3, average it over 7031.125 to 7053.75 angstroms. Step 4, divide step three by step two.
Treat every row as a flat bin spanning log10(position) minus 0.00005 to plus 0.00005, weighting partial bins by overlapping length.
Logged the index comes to 1.03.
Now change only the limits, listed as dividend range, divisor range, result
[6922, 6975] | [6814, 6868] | 1.06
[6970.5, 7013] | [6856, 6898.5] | 1.03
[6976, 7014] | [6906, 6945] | 1.04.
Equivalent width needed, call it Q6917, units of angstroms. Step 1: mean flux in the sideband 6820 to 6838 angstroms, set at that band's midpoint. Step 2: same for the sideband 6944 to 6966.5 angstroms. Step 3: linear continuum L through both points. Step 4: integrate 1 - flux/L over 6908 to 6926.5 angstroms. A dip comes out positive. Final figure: 0.7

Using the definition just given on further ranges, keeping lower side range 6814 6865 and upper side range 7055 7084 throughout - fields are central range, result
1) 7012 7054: -2.28 angstroms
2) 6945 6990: -2.23 angstroms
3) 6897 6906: -0.61 angstroms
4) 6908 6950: -0.79 angstroms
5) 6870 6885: -0.56 angstroms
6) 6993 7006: -0.50 angstroms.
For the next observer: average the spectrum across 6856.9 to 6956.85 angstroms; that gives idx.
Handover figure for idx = 22.5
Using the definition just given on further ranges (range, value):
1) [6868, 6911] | 22.9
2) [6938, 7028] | 22.7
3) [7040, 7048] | 22.8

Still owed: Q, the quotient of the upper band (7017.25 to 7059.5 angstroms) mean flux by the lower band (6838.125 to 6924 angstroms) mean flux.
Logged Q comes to 1.01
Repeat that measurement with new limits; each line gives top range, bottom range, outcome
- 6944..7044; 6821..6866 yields 1.03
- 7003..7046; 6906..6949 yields 1.03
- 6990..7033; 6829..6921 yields 1.01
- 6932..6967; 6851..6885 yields 1.04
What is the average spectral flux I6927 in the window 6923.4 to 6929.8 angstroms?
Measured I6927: 21.7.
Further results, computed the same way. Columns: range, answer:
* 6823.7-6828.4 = 22.6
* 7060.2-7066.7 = 21.4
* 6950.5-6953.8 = 23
